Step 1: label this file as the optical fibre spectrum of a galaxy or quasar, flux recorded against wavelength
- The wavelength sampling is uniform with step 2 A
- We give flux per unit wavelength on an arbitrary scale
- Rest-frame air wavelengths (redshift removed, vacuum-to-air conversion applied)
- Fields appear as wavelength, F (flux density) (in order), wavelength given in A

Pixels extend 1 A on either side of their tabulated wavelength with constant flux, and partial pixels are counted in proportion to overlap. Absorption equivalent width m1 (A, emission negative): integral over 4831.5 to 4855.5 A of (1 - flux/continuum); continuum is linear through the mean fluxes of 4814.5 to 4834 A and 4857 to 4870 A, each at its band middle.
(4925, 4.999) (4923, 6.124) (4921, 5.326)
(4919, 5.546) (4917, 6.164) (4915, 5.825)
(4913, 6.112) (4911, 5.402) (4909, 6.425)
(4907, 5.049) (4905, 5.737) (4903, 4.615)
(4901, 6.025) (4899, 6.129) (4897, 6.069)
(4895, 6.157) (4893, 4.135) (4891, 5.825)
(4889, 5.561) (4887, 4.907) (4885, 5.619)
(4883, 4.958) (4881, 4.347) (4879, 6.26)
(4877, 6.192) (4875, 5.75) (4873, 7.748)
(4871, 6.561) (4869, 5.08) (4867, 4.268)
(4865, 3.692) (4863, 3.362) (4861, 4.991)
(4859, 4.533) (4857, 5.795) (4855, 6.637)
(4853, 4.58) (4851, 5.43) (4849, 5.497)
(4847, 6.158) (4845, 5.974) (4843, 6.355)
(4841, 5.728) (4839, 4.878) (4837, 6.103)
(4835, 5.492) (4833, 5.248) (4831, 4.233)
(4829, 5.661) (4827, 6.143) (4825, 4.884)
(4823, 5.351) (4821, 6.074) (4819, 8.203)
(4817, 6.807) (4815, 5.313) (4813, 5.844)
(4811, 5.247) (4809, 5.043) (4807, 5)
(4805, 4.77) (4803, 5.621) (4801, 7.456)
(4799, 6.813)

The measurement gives -2.4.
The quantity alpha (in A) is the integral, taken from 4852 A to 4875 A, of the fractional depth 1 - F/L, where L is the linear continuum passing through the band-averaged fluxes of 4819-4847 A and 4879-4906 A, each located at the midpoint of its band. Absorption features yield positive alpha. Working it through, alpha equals 1.3 A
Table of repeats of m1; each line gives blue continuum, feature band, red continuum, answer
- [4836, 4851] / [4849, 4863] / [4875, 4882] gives 1.3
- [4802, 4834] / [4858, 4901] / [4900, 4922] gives 2.1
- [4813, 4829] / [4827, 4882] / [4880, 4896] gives 1.7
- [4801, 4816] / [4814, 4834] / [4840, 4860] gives -1.1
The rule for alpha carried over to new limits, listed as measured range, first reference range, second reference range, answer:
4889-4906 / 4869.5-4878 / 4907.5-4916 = 1.45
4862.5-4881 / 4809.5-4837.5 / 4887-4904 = 0.53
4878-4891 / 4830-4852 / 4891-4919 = 0.74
